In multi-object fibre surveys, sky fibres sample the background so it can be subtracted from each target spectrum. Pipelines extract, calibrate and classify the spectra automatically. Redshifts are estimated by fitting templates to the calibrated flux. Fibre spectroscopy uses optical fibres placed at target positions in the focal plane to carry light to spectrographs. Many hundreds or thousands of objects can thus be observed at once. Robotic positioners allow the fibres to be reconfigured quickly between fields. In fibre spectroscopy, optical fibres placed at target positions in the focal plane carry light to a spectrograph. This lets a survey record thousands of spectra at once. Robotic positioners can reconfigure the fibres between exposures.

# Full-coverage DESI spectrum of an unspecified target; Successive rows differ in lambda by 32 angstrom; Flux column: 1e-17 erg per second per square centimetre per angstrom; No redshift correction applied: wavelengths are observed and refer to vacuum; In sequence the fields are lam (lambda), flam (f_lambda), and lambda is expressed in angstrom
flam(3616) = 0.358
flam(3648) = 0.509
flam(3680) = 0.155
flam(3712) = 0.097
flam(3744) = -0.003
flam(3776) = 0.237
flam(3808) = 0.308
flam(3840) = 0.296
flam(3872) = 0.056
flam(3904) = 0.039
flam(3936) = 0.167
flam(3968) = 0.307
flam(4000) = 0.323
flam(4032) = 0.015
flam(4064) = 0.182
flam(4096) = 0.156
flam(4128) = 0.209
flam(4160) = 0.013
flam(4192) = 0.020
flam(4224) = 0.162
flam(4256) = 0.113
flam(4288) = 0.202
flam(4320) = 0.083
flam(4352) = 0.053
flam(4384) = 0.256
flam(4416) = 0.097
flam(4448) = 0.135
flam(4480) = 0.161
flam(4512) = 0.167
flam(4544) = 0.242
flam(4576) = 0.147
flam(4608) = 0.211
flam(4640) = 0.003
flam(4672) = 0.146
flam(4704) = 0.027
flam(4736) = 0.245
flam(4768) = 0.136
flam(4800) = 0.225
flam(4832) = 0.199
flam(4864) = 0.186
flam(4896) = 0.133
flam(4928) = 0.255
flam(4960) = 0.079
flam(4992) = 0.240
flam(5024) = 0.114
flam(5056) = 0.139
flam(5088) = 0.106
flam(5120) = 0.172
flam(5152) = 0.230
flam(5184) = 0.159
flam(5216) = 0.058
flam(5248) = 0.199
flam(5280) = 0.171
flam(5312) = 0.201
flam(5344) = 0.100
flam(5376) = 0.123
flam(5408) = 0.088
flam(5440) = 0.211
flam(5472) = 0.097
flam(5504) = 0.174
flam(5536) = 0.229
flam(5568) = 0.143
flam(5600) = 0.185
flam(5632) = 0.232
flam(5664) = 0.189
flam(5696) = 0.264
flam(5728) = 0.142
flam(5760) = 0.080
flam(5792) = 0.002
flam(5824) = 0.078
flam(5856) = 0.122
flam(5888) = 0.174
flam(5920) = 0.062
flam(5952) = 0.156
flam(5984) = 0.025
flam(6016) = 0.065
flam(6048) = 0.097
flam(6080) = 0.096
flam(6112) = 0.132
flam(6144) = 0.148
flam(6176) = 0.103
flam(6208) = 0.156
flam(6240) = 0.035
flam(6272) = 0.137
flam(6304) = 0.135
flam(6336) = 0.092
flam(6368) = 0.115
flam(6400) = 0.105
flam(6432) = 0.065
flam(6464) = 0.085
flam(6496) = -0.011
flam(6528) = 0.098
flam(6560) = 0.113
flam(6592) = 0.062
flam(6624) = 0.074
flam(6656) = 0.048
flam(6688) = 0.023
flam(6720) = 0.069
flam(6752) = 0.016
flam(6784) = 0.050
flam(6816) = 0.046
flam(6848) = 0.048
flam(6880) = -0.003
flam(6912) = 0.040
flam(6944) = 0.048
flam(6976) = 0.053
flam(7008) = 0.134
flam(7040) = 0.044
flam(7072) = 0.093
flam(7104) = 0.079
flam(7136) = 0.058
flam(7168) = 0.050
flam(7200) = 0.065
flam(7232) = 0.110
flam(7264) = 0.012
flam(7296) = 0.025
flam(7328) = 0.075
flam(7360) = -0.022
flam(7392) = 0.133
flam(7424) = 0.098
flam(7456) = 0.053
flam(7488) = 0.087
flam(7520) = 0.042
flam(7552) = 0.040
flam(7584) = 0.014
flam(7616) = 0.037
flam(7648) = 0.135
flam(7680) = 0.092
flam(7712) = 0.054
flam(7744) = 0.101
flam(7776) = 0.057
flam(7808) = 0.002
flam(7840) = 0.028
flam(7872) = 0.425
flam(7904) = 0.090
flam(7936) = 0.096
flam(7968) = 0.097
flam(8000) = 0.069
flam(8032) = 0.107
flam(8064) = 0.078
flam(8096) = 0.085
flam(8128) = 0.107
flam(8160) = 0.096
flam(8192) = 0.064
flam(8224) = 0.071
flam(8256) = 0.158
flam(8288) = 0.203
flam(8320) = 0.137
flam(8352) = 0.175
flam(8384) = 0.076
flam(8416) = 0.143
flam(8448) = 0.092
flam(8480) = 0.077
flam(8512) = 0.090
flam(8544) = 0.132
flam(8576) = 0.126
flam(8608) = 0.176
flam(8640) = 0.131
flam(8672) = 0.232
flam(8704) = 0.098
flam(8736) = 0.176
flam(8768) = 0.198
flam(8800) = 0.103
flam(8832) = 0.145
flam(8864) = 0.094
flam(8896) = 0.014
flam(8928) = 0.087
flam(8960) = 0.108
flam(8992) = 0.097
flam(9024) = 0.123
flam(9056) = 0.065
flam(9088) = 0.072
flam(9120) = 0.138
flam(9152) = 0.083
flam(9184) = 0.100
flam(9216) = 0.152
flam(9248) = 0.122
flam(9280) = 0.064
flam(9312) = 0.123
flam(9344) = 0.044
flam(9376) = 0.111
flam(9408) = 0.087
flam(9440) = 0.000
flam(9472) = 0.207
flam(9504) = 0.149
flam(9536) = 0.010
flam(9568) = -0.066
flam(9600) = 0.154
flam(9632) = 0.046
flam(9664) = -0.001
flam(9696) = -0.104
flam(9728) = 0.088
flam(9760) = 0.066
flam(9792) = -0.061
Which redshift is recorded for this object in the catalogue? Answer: 1.11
